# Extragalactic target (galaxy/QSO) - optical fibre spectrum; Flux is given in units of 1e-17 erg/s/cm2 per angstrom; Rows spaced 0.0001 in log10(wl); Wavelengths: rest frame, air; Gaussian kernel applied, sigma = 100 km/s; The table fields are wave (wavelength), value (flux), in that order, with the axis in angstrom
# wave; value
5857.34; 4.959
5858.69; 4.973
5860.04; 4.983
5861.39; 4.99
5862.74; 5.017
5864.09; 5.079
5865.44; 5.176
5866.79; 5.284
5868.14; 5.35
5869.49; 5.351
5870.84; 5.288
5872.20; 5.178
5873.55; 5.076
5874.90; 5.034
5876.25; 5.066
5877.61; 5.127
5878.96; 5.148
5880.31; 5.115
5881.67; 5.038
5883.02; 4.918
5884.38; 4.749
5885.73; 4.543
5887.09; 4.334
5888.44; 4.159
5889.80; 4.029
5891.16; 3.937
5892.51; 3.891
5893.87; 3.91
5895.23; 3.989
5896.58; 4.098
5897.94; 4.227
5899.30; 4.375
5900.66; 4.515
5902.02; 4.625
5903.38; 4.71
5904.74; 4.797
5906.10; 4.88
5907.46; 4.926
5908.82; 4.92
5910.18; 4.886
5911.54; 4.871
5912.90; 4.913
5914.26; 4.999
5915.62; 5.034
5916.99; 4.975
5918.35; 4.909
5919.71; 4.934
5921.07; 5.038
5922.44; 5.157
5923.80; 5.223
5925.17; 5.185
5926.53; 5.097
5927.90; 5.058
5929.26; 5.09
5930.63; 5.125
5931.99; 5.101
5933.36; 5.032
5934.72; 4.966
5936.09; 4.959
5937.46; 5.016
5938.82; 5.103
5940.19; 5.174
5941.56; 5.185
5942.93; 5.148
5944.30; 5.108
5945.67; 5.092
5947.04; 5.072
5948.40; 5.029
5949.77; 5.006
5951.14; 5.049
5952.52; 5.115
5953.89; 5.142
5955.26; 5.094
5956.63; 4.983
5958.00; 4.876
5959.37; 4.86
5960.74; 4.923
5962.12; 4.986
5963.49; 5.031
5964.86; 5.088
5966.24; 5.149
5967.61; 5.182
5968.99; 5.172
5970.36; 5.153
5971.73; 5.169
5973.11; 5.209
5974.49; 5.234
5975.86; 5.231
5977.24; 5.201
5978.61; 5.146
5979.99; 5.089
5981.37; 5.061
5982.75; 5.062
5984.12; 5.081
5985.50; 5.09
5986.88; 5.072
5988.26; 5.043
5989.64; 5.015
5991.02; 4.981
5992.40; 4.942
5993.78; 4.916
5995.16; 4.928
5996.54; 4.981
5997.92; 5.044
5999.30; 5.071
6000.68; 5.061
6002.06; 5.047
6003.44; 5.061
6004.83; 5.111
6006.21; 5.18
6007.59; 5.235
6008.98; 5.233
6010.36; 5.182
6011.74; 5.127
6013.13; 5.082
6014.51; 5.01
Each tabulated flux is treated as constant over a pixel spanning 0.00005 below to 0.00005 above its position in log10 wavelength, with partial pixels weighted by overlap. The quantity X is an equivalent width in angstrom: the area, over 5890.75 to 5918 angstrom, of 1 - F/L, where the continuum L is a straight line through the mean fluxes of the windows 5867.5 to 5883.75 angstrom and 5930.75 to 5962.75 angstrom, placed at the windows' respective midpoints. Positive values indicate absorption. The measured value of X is 2.8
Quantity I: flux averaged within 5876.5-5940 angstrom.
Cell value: 4.78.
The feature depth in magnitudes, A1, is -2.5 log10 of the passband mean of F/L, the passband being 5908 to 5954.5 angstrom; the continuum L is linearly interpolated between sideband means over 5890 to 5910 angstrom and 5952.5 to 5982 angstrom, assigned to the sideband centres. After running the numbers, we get -0.07 mag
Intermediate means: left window 4.42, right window 5.1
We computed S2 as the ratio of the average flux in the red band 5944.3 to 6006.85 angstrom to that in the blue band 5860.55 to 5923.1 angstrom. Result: 1.06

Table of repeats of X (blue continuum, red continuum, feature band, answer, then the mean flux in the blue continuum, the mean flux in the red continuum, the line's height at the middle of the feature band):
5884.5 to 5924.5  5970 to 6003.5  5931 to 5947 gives -0.9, 4.62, 5.08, 4.81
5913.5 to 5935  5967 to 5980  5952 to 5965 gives 0.4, 5.06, 5.18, 5.15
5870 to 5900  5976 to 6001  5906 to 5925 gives -1.0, 4.6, 5.05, 4.73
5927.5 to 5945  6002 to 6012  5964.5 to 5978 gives -0.2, 5.08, 5.16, 5.12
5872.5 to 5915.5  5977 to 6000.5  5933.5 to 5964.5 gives -1.1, 4.65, 5.04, 4.88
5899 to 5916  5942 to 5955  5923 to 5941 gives -0.4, 4.81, 5.09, 4.97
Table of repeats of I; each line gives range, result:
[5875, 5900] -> 4.49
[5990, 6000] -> 4.98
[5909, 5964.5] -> 5.04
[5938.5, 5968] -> 5.06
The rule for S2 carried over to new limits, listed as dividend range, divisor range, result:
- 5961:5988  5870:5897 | 1.10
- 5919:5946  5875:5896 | 1.12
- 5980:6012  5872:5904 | 1.11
